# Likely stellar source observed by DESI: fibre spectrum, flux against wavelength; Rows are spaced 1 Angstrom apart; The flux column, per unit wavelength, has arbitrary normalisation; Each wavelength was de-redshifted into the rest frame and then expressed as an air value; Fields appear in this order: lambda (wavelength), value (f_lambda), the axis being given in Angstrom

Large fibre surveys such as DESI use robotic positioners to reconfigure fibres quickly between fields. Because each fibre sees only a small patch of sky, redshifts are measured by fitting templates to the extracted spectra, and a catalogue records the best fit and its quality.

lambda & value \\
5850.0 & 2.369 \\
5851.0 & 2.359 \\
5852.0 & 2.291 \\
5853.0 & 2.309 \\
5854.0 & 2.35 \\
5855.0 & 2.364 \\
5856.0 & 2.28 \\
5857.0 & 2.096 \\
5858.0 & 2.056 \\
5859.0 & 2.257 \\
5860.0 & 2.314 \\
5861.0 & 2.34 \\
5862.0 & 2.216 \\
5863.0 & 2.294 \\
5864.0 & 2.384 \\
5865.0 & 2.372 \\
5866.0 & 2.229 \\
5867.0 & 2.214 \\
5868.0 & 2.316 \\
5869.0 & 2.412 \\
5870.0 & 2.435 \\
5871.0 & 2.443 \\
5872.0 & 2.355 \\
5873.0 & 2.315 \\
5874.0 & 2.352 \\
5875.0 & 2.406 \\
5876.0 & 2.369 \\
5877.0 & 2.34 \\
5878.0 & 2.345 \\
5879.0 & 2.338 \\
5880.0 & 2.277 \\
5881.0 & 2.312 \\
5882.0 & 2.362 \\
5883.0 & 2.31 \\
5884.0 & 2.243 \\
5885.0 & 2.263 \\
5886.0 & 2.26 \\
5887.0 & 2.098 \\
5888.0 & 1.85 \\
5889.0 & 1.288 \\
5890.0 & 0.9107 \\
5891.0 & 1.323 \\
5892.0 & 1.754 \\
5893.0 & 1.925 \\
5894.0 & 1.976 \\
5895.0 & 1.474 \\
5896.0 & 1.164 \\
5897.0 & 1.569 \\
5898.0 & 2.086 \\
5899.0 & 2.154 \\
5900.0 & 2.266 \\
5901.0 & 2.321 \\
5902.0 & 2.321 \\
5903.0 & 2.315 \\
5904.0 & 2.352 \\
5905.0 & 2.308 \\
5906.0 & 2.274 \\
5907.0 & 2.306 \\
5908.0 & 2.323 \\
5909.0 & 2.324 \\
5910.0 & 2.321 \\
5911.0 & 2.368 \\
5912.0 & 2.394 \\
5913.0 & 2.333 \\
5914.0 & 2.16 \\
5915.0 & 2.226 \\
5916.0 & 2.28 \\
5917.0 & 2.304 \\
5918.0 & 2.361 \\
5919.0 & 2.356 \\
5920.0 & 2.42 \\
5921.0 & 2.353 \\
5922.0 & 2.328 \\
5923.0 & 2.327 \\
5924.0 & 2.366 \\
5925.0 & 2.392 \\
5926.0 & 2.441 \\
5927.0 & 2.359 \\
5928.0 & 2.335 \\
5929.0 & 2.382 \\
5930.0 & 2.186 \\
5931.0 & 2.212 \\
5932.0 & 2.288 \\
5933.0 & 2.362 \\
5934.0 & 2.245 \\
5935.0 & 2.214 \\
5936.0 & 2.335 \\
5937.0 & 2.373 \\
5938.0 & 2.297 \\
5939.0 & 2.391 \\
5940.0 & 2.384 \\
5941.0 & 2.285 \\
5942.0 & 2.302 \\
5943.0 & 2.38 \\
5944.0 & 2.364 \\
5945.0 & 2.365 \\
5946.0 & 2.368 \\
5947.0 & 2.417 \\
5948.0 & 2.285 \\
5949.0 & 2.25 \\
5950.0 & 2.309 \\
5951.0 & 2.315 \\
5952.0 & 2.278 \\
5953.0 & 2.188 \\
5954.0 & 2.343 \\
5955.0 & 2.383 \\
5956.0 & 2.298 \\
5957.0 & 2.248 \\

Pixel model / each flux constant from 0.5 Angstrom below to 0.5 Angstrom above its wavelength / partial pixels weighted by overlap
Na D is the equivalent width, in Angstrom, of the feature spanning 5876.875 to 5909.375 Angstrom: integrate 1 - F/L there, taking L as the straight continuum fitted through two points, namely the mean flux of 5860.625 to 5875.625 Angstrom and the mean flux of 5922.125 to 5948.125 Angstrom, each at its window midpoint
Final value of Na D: 4.0 Angstrom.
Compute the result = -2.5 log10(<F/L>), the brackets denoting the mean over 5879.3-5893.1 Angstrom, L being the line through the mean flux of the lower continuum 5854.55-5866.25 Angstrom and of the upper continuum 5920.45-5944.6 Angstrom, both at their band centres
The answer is 0.18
